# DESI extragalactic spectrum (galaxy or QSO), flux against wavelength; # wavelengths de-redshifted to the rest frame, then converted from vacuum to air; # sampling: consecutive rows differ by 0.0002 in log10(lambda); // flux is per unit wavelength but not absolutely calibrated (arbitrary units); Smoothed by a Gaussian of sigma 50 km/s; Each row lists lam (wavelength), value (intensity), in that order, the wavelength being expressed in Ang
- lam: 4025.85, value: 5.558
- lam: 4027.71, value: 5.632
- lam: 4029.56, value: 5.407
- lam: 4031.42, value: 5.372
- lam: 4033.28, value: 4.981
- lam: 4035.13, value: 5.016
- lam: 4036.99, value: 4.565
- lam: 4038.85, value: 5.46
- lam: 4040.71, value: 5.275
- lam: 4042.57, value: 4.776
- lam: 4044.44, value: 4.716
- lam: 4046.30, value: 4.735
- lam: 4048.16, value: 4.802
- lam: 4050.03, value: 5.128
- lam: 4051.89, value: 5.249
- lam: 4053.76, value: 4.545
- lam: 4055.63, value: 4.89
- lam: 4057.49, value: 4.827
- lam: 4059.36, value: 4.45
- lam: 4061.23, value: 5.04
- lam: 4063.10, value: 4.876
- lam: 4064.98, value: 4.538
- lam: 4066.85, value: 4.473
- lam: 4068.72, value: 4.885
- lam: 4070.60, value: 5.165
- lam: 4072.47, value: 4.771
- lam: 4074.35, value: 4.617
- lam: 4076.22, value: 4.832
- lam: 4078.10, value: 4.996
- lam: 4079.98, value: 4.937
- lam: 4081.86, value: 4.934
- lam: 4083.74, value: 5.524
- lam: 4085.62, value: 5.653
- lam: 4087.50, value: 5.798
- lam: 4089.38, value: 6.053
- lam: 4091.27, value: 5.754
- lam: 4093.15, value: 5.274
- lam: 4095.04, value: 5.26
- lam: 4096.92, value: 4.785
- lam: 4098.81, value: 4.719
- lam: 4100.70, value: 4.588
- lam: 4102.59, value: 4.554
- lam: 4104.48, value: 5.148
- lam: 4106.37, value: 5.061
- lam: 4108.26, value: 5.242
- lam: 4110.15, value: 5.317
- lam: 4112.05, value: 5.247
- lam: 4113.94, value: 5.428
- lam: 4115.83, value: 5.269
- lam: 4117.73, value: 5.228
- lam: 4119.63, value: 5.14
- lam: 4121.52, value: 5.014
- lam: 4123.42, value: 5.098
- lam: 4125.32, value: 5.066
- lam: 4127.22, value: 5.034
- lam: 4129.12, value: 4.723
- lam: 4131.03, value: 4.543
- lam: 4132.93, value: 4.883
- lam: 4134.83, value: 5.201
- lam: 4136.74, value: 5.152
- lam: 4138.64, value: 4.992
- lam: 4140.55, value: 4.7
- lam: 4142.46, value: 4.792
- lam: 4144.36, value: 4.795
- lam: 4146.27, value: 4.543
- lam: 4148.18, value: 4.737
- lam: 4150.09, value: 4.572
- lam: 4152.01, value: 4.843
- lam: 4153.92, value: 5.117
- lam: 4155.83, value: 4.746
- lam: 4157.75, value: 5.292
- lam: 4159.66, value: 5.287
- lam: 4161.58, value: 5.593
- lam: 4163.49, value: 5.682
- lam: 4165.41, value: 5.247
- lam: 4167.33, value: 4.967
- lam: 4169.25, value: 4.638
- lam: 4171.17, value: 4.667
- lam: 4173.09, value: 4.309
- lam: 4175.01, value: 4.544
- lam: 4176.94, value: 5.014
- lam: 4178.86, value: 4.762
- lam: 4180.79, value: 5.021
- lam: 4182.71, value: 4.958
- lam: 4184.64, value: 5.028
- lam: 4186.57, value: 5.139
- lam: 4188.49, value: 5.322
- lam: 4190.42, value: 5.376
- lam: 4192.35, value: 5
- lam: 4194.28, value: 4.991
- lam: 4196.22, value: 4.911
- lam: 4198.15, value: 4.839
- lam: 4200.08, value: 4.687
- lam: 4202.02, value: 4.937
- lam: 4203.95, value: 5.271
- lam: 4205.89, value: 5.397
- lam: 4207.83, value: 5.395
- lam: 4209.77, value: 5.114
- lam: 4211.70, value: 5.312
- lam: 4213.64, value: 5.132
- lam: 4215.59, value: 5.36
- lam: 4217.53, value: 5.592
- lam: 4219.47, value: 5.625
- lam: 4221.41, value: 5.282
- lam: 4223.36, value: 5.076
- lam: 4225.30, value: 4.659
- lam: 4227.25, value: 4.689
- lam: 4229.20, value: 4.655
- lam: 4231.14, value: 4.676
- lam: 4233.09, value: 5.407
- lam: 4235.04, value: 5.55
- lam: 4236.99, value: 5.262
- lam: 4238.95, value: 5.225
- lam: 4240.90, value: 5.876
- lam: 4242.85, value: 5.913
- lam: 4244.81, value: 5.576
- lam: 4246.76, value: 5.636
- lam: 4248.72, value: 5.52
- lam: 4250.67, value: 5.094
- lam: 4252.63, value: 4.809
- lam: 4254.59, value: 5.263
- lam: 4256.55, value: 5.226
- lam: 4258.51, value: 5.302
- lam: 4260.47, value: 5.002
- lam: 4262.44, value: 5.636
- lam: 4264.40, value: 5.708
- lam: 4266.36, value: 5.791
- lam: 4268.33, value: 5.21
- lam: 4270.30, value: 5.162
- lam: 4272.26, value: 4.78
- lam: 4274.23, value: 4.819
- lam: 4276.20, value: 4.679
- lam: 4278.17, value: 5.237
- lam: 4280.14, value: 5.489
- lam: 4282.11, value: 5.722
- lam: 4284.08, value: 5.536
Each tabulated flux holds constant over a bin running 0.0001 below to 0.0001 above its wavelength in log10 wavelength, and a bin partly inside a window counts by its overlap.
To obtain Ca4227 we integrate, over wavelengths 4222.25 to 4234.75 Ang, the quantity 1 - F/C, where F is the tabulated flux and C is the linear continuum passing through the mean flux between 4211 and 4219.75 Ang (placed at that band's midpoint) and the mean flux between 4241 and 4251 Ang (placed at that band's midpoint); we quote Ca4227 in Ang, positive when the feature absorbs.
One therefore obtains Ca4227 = 1.3 Ang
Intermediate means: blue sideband 5.39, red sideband 5.61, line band 4.9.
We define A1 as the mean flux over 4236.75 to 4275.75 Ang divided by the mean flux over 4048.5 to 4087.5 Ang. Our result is 1.1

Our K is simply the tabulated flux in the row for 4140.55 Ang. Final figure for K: 4.7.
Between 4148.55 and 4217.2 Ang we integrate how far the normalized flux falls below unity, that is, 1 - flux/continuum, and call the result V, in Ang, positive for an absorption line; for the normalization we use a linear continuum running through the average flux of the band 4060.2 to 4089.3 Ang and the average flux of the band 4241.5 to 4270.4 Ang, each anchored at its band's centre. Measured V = 2.7 Ang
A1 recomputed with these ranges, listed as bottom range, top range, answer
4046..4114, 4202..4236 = 1.03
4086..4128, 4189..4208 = 0.98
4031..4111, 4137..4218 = 1.00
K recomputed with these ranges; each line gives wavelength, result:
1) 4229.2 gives 4.655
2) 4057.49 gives 4.827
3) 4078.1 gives 4.996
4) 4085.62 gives 5.653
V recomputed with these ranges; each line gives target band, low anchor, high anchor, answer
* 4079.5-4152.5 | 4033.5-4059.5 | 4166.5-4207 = -2.13 Ang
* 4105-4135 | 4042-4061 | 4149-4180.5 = -1.16 Ang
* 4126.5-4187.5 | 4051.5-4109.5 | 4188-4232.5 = 1.72 Ang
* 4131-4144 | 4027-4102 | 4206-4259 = 0.55 Ang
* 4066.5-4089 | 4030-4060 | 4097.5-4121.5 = -0.37 Ang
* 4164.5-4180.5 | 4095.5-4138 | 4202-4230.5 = 1.03 Ang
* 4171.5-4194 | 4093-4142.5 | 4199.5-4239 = 0.72 Ang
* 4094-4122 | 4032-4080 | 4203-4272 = -0.44 Ang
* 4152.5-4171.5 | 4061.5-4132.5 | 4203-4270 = 0.16 Ang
